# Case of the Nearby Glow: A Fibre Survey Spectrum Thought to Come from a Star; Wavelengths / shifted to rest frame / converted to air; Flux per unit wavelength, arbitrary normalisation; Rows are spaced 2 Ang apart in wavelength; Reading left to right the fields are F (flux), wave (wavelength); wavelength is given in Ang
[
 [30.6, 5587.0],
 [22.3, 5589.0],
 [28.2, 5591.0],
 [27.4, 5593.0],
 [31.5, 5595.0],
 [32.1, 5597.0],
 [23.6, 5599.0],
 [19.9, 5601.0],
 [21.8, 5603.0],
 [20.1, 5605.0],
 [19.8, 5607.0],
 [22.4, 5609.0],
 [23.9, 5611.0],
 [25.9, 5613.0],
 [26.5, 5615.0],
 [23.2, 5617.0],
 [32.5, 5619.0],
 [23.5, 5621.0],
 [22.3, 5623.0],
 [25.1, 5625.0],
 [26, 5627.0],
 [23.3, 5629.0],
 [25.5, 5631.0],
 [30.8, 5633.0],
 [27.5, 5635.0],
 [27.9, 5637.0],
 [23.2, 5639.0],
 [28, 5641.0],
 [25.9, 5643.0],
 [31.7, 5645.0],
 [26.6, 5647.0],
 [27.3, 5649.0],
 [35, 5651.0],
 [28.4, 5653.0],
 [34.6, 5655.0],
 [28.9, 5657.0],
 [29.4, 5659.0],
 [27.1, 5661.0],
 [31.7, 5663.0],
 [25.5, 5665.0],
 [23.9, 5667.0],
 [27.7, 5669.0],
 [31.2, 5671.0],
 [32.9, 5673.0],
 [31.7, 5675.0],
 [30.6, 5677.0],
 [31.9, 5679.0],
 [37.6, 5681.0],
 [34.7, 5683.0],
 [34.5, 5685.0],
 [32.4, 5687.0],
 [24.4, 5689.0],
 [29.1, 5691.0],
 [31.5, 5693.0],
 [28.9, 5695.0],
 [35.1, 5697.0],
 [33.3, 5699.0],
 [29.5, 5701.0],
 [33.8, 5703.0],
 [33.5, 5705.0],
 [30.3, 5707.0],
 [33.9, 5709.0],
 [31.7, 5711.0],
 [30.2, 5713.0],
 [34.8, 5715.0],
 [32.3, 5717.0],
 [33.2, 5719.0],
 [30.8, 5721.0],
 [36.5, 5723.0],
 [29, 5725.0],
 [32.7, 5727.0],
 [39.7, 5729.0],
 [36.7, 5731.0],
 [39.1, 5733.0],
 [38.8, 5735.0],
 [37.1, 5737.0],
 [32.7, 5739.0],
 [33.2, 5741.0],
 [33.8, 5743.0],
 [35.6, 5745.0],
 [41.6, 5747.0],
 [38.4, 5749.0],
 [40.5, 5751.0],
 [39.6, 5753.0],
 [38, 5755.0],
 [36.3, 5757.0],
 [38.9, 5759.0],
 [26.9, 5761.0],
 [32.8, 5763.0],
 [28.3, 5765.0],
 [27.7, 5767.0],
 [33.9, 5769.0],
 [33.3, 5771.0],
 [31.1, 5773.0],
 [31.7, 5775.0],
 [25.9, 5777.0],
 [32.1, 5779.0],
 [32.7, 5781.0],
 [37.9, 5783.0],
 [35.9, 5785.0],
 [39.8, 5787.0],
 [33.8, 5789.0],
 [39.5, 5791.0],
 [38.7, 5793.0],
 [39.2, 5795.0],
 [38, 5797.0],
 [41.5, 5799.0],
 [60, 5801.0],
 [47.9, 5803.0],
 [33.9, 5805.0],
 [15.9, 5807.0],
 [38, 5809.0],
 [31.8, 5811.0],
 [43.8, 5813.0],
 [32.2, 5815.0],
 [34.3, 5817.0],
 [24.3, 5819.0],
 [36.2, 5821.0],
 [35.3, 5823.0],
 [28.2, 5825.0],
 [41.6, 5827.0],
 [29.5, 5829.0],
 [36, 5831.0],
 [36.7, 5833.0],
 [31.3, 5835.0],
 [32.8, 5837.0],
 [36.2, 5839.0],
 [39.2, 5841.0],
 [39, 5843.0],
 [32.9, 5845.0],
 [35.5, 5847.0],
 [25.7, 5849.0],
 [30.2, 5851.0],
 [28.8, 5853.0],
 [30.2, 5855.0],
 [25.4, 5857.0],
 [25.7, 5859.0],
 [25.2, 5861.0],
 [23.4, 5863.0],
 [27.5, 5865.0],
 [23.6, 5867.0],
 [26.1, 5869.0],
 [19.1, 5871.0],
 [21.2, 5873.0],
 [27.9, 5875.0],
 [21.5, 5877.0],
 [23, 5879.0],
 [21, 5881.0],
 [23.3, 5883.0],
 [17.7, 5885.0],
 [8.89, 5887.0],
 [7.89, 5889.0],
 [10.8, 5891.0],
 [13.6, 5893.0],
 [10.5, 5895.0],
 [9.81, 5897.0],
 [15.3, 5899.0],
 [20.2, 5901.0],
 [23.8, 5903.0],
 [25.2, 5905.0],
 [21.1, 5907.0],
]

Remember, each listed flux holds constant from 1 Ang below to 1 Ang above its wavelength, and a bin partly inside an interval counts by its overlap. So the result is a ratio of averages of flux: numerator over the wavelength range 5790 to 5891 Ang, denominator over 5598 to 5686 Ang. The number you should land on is 1.11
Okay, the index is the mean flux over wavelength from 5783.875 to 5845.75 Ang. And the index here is 36.3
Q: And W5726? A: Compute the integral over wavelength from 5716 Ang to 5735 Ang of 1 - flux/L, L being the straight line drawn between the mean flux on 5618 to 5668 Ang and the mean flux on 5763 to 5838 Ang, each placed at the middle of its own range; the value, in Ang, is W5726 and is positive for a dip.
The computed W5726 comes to -1.95 Ang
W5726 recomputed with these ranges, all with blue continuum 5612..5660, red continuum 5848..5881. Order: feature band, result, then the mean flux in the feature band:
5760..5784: -4.70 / 31.2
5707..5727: -4.32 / 32.4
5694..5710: -3.28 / 32.3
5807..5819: -3.60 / 33.4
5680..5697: -3.10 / 31.8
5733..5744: -3.77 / 35.5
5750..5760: -4.72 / 38.7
